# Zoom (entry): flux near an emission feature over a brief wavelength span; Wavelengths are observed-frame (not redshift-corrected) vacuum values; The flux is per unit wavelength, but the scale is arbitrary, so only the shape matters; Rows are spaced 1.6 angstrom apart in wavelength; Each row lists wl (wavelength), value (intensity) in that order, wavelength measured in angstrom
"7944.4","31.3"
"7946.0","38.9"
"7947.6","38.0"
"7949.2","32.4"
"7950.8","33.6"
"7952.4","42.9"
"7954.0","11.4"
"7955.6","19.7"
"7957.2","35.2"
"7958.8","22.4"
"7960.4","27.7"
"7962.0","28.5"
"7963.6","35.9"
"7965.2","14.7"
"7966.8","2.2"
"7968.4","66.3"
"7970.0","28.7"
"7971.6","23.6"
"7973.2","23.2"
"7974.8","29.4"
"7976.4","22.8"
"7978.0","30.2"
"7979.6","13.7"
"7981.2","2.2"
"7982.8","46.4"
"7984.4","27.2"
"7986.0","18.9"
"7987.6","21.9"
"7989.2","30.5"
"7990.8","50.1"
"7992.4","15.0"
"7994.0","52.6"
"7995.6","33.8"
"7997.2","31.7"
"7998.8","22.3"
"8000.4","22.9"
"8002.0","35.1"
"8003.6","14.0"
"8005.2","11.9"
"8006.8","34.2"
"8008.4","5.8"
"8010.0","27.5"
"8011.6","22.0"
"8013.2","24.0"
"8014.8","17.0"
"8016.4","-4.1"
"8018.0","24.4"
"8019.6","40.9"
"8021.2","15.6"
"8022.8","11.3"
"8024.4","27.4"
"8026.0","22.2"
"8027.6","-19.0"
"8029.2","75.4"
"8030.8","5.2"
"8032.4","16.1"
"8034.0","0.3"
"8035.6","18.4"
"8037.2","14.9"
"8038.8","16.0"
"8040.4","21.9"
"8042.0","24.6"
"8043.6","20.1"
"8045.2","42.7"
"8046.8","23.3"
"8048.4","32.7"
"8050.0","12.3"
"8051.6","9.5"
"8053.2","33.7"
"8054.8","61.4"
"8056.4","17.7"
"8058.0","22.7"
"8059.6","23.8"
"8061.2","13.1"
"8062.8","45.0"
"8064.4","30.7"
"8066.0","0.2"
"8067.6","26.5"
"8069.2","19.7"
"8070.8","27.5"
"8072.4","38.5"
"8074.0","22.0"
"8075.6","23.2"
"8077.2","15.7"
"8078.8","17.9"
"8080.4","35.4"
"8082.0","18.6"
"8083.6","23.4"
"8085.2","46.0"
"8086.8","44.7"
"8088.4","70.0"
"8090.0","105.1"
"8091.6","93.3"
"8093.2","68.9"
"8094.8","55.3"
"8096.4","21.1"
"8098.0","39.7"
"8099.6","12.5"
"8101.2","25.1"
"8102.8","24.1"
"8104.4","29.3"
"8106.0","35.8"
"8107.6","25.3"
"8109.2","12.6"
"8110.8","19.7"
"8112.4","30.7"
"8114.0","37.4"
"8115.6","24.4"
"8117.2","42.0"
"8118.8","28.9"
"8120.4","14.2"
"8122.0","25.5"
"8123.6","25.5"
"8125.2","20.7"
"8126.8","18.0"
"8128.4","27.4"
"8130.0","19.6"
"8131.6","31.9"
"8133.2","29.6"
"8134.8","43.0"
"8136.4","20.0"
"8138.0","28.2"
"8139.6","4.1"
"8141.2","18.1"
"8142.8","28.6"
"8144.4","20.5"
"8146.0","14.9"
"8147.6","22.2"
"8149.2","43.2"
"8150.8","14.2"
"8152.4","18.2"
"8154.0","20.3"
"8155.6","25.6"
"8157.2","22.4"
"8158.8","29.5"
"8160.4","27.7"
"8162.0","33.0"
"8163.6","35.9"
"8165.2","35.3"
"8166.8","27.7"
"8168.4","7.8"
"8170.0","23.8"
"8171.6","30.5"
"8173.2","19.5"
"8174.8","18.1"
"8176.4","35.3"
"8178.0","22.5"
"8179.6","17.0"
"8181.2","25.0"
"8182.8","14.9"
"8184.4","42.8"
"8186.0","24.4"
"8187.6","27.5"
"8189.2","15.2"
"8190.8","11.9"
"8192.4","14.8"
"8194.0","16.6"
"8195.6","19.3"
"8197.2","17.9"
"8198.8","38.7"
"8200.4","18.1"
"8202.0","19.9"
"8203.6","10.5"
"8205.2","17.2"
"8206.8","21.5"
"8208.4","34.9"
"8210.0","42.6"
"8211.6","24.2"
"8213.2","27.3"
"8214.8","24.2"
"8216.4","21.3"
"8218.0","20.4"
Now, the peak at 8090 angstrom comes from Hgamma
